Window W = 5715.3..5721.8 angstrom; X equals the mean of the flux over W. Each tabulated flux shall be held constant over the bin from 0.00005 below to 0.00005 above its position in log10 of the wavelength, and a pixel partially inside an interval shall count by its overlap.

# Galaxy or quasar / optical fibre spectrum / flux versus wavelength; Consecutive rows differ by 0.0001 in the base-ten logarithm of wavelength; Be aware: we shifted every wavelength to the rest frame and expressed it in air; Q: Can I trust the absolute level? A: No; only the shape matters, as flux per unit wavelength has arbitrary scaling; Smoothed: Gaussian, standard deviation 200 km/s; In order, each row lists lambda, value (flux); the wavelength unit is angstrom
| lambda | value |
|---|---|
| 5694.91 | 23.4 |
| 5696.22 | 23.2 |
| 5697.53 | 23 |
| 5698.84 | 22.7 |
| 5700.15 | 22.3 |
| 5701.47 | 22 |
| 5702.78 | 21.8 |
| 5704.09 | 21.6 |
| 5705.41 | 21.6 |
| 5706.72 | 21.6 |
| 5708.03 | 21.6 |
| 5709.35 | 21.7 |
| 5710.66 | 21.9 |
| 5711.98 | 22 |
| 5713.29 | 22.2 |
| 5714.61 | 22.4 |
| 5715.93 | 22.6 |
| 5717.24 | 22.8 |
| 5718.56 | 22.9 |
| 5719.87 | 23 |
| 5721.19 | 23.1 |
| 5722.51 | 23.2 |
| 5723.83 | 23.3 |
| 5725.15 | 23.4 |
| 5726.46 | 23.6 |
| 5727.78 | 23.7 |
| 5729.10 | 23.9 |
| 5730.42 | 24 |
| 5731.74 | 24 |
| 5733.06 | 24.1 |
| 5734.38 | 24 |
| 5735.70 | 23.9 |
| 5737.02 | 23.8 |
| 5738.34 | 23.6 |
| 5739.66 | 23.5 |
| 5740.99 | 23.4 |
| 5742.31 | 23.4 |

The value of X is 22.9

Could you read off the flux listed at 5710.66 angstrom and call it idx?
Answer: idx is 21.9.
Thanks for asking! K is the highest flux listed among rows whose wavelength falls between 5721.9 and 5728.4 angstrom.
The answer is 23.7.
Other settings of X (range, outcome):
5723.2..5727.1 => 23.5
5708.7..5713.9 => 22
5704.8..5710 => 21.6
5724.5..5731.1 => 23.7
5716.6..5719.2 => 22.8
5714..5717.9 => 22.6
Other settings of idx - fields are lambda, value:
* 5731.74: 24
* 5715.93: 22.6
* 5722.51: 23.2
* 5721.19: 23.1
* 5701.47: 22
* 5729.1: 23.9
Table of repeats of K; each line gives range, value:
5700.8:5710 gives 22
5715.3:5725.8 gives 23.4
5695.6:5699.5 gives 23.2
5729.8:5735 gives 24.1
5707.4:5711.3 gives 21.9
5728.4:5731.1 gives 24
